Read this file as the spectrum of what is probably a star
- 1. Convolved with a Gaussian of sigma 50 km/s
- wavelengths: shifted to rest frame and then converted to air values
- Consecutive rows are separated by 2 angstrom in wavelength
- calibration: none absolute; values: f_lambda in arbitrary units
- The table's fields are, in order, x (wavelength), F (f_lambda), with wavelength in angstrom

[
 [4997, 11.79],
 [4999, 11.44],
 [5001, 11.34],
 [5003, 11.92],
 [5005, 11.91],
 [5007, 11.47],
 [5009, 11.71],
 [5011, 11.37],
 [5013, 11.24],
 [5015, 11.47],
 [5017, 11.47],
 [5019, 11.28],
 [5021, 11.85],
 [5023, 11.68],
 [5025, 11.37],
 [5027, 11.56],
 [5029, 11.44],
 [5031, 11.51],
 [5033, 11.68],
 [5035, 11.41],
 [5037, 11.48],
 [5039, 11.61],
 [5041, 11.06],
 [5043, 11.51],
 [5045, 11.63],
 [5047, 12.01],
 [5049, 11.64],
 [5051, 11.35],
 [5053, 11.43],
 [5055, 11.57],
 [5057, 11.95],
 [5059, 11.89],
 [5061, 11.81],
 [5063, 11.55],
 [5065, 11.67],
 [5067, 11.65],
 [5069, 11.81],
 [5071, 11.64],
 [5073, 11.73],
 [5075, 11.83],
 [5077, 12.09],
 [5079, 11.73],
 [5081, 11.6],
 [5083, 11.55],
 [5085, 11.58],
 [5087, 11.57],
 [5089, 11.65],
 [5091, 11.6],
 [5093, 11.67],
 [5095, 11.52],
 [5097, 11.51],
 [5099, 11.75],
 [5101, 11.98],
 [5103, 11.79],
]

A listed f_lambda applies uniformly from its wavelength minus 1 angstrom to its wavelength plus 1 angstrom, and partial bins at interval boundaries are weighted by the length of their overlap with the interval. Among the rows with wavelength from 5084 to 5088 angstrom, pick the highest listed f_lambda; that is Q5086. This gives 11.58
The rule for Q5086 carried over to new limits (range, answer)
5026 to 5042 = 11.68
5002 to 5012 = 11.92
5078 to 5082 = 11.73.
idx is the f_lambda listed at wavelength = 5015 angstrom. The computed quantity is 11.47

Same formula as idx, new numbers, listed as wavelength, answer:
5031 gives 11.51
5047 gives 12.01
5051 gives 11.35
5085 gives 11.58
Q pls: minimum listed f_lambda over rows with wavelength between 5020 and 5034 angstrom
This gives 11.37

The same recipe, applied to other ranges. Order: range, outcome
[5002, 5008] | 11.47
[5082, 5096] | 11.52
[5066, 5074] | 11.64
